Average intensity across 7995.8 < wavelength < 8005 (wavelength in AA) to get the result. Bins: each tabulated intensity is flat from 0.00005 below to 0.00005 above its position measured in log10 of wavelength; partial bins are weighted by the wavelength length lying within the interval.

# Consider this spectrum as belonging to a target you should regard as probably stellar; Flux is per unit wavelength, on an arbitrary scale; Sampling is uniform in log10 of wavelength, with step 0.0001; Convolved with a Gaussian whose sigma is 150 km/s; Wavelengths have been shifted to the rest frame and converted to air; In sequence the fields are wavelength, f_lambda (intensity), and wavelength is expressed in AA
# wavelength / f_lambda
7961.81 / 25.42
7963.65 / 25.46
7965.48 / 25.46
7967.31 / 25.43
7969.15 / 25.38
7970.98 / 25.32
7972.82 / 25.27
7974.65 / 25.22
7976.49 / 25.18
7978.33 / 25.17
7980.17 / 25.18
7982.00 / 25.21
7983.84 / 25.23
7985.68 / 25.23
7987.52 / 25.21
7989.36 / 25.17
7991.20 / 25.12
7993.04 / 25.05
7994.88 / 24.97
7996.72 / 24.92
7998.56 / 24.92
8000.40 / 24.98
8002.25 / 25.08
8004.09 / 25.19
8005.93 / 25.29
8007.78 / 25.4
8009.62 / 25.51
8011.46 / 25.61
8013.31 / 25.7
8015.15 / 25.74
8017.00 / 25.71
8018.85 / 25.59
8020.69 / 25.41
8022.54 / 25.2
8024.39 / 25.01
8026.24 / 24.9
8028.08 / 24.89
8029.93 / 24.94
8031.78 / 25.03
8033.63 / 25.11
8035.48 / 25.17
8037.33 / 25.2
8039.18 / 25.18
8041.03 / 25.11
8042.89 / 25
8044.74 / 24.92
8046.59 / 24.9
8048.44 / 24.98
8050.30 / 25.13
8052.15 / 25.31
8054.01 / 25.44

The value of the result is 25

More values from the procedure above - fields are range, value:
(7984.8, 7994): 25.2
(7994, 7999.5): 25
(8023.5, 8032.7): 25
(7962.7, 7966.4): 25.5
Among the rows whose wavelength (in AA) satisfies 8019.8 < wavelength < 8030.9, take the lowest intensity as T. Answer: 24.89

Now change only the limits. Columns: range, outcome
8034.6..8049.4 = 24.9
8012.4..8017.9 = 25.7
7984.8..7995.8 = 24.97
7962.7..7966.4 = 25.46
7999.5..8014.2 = 24.98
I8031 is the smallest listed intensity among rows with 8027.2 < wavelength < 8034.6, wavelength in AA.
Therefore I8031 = 24.89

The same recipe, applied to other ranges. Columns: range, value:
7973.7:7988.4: 25.17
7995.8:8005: 24.92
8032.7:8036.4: 25.11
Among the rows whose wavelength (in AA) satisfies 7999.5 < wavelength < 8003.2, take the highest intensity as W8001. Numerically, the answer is 25.08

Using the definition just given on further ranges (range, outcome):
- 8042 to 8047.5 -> 25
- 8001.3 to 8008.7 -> 25.4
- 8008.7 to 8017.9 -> 25.74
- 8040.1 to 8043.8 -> 25.11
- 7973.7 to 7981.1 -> 25.22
